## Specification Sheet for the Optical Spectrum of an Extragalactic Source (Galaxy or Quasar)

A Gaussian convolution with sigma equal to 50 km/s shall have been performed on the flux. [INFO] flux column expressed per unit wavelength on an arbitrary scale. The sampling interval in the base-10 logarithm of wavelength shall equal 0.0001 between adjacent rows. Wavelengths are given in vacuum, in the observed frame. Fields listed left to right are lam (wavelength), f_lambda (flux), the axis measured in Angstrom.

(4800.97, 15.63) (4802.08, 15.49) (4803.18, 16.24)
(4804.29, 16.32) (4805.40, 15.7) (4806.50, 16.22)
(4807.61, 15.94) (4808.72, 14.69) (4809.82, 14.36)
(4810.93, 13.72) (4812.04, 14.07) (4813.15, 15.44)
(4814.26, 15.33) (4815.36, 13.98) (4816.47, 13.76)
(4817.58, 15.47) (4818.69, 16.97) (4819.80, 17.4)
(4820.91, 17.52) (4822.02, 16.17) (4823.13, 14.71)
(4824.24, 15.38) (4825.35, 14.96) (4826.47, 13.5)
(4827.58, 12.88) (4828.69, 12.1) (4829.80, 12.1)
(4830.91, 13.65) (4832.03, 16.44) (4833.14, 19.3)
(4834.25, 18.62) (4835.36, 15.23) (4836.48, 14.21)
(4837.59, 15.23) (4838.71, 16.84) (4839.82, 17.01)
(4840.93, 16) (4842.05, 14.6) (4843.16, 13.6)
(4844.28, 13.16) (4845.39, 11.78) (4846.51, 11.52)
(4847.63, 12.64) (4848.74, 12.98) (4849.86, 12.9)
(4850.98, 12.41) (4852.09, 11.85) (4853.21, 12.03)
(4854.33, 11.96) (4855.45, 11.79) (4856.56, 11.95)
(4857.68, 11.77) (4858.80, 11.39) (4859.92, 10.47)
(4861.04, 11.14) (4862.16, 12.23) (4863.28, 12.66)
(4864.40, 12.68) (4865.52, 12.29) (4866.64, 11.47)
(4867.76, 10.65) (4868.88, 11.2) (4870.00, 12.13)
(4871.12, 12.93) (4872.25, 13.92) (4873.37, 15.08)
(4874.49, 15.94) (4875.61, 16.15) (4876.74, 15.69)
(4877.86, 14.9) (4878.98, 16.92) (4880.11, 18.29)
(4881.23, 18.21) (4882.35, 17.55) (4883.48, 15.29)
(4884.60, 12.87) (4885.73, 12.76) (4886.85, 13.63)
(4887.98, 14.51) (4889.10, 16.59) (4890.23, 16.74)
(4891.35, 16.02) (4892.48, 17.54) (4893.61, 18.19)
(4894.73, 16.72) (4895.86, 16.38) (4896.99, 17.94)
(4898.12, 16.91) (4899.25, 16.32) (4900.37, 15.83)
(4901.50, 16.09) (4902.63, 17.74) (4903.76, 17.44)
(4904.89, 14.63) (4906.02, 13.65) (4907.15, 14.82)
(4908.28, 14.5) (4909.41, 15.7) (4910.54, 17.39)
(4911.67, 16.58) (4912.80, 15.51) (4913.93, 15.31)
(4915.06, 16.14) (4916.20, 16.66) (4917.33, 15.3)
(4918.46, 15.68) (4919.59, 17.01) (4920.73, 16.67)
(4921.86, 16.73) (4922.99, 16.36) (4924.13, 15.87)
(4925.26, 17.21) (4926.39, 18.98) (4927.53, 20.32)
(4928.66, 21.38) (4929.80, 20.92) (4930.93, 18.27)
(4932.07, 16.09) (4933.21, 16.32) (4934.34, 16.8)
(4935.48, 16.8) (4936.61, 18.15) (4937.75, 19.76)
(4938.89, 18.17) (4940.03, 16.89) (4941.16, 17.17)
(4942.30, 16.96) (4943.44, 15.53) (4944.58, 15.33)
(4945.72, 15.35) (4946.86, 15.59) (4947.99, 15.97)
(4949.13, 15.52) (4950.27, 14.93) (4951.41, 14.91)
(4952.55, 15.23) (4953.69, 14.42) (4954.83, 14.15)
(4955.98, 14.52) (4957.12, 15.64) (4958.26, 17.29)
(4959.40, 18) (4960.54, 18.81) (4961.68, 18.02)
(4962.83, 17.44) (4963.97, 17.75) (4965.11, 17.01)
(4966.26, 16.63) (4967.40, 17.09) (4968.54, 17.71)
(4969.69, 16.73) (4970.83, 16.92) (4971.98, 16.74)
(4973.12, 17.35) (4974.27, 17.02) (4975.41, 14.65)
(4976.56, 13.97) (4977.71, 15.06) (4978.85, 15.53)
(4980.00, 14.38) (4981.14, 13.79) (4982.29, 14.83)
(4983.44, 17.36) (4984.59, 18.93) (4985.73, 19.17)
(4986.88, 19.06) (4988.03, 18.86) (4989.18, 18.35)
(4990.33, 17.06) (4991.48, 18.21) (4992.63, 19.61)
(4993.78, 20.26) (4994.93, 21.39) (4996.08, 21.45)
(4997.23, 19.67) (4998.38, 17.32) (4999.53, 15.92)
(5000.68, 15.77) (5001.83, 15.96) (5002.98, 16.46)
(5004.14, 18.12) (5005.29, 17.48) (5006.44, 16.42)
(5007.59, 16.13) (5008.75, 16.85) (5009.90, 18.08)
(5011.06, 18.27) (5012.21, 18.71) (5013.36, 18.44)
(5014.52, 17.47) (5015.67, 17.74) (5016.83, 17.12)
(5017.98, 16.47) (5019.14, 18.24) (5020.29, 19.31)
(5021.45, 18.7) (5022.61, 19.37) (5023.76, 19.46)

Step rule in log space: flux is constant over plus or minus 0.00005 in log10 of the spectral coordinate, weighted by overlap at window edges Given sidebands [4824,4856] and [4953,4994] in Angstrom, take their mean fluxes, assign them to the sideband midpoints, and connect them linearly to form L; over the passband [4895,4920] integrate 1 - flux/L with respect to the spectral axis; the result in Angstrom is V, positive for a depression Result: -1.0 Angstrom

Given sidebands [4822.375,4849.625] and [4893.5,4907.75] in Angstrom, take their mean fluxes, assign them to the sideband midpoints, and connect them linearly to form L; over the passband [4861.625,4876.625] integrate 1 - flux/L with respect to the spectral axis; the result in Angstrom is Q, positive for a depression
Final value 2.3 Angstrom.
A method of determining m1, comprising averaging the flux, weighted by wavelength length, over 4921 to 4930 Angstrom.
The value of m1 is 18.3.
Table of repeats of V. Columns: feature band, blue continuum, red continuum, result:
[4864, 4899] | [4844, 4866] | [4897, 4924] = -2.8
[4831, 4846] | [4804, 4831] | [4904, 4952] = -0.2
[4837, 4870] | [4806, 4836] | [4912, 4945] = 6.4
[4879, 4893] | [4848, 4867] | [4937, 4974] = -2.7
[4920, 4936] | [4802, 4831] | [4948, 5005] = -1.4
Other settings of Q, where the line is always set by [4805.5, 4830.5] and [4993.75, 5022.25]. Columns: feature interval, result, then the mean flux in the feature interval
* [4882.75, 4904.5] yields 0.0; 16.1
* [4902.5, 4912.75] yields 0.3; 15.7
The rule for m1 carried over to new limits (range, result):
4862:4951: 16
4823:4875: 13.4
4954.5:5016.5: 17.3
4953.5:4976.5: 16.7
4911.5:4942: 17.3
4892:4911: 16.3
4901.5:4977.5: 16.6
